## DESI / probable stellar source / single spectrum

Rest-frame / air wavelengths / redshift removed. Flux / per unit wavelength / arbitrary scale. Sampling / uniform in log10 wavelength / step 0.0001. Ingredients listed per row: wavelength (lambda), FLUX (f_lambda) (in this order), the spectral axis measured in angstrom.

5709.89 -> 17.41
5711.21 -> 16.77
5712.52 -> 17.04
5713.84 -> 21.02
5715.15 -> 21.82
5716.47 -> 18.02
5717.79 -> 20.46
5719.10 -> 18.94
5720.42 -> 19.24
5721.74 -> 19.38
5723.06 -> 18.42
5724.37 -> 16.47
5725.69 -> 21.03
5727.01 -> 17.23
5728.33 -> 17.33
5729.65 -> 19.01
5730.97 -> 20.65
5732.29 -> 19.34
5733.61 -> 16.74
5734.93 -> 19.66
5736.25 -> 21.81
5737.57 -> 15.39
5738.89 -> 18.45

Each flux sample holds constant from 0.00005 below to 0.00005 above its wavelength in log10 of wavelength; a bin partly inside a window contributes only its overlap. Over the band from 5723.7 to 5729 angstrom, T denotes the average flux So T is 18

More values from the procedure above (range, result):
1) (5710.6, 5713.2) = 16.9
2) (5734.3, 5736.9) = 20.7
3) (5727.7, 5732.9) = 19.1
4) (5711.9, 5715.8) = 20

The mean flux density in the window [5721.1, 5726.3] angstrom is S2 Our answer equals 18.8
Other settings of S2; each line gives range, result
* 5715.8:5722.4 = 19.2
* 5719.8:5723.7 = 19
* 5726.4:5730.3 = 17.9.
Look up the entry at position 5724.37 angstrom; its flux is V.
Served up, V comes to 16.47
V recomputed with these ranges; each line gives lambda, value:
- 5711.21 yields 16.77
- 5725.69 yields 21.03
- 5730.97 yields 20.65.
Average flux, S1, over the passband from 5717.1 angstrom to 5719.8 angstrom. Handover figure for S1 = 19.7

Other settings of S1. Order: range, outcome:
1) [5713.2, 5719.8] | 20.1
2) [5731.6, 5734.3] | 18.1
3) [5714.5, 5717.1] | 19.9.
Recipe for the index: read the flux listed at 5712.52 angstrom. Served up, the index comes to 17.04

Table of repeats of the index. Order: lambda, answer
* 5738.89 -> 18.45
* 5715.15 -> 21.82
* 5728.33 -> 17.33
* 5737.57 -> 15.39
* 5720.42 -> 19.24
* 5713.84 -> 21.02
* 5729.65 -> 19.01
